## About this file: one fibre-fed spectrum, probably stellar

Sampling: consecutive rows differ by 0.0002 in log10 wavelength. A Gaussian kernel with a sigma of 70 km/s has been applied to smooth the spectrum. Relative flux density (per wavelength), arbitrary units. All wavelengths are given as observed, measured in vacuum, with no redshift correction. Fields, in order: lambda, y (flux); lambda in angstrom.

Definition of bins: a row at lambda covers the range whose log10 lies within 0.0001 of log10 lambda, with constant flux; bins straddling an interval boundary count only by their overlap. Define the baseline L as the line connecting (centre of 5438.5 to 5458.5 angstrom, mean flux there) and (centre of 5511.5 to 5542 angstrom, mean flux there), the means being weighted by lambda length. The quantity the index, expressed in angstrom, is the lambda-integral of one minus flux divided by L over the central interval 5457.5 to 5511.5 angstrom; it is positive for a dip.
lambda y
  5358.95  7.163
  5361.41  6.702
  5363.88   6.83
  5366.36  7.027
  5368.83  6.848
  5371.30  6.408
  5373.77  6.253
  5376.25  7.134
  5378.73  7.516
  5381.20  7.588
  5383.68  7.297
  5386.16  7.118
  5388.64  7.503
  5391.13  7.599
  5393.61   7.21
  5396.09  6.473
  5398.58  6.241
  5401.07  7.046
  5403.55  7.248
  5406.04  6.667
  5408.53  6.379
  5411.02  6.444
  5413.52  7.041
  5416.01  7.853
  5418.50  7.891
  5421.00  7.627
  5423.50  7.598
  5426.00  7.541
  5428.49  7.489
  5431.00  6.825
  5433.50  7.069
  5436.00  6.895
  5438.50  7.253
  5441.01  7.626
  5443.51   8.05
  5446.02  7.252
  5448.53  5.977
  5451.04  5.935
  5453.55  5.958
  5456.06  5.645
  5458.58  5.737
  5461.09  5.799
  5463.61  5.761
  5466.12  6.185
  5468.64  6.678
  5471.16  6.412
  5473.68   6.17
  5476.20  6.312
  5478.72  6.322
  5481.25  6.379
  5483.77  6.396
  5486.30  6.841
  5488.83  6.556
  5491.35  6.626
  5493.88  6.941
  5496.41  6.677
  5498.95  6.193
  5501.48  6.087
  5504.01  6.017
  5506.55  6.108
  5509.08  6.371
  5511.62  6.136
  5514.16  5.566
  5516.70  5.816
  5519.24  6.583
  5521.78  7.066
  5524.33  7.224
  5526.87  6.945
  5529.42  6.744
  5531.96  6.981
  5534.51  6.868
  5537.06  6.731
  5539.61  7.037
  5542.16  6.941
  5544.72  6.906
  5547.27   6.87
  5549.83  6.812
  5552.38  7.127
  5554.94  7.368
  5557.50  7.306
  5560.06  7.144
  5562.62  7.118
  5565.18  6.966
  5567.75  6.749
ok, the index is 2.7 angstrom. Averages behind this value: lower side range 6.62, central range 6.31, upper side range 6.67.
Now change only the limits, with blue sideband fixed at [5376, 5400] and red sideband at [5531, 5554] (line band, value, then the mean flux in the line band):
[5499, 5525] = 2.6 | 6.27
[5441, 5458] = 1.3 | 6.52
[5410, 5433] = -0.8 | 7.36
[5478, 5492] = 1.0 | 6.52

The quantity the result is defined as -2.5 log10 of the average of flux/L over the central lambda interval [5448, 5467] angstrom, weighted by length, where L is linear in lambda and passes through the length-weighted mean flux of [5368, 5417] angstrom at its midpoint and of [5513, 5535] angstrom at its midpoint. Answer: 0.16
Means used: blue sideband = 6.99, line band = 5.87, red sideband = 6.64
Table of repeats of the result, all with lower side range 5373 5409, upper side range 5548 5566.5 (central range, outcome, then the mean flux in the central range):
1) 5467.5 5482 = 0.11 mag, 6.37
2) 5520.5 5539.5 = 0.02 mag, 6.94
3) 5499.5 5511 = 0.15 mag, 6.15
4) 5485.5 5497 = 0.06 mag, 6.73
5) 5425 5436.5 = -0.02 mag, 7.18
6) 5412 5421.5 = -0.08 mag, 7.57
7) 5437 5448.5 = -0.05 mag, 7.36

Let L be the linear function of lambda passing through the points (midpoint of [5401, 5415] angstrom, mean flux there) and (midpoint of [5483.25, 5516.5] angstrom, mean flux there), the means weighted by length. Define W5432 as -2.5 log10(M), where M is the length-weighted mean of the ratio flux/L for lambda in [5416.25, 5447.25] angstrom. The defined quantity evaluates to -0.12 mag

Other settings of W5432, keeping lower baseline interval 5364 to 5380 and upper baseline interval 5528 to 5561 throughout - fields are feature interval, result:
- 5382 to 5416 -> -0.02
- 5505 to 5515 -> 0.15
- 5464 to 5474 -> 0.10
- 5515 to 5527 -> 0.05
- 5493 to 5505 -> 0.09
